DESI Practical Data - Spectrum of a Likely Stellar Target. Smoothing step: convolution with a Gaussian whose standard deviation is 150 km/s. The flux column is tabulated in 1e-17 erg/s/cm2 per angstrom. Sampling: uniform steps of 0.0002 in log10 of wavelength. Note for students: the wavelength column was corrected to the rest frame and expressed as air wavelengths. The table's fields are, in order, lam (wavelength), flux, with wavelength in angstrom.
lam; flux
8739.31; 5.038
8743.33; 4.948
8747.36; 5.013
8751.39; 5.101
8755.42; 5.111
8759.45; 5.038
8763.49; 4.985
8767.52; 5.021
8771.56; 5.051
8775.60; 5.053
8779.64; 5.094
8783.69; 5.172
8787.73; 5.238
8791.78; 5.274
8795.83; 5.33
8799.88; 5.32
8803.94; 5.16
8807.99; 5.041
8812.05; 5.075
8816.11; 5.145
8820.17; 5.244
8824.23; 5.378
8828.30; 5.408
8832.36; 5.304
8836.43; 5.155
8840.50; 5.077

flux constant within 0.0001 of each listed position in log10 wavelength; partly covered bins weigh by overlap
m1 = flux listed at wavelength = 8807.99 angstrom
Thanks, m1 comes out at 5.041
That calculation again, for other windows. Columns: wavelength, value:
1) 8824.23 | 5.378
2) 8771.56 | 5.051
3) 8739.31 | 5.038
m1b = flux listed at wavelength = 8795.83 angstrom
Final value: 5.33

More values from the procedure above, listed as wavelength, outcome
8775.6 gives 5.053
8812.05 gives 5.075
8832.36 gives 5.304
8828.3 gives 5.408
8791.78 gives 5.274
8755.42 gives 5.111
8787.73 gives 5.238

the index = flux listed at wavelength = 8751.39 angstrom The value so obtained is 5.101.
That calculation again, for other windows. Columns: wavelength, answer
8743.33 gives 4.948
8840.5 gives 5.077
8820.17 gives 5.244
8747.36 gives 5.013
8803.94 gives 5.16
